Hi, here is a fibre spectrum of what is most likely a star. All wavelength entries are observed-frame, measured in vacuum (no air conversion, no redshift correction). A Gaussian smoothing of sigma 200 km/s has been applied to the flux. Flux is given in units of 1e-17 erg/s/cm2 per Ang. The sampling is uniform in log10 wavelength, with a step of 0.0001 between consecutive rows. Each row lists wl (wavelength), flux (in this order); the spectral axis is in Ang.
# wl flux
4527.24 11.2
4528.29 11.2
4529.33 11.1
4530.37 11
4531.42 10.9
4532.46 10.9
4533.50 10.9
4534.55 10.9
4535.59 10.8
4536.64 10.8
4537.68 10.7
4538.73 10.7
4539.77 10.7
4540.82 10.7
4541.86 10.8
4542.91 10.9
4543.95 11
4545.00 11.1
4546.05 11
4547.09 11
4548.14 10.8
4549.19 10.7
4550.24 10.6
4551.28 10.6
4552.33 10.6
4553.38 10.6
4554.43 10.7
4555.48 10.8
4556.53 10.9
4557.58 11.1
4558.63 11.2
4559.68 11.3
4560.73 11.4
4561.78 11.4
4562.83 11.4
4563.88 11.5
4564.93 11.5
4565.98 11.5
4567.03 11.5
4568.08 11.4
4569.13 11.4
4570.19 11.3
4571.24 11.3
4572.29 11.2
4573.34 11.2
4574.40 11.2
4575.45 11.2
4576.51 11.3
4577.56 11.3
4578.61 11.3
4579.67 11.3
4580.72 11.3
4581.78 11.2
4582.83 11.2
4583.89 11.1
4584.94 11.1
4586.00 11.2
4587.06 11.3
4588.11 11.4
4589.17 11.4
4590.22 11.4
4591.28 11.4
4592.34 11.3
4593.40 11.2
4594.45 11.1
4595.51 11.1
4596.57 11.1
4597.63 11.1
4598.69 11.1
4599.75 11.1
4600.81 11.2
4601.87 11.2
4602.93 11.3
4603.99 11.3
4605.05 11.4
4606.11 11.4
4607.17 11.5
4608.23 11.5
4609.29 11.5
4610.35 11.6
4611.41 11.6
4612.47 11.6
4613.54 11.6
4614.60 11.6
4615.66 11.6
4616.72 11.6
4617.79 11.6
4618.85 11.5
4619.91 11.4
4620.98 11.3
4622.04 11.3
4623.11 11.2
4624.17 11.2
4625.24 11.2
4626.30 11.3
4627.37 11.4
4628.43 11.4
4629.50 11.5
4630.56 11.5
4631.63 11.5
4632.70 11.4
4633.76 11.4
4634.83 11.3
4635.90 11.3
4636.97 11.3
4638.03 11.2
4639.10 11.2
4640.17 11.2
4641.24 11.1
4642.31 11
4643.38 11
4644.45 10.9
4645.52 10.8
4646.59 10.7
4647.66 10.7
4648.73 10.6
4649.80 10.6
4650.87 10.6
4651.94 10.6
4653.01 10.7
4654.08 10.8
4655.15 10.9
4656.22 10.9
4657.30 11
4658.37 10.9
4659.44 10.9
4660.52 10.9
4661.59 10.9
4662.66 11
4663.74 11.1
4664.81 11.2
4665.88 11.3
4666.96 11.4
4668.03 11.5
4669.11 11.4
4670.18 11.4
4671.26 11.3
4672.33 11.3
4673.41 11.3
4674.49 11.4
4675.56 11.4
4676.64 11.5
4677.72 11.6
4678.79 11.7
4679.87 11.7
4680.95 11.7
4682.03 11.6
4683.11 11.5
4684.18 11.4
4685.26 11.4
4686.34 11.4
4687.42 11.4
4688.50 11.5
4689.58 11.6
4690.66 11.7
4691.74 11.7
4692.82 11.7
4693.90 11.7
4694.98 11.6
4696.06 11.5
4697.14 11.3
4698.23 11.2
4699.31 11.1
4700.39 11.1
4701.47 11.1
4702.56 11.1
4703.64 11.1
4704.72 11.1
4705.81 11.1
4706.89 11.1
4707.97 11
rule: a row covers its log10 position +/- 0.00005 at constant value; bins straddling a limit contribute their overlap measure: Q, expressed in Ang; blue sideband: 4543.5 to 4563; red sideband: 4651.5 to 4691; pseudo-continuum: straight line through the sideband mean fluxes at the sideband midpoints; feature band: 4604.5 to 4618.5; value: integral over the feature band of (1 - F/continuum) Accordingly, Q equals -0.6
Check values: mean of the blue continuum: 10.9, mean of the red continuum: 11.3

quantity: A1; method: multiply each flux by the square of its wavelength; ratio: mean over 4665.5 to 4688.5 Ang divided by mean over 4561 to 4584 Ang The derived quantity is 1.06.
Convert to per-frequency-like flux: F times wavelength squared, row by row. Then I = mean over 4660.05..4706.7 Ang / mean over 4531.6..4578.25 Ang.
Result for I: 1.09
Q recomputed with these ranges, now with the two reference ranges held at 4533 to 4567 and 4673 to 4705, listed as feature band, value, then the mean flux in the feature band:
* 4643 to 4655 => 0.6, 10.7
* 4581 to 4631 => -0.8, 11.3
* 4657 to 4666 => 0.3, 11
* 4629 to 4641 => -0.1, 11.3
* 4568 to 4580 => -0.3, 11.3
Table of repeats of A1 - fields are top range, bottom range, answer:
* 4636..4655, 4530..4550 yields 1.05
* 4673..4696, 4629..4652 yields 1.06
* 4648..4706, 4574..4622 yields 1.03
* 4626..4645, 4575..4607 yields 1.02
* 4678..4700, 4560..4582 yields 1.07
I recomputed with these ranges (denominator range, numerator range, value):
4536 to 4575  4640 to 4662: 1.02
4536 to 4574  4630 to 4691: 1.06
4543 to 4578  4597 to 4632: 1.05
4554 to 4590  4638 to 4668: 1.01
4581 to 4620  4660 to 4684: 1.03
